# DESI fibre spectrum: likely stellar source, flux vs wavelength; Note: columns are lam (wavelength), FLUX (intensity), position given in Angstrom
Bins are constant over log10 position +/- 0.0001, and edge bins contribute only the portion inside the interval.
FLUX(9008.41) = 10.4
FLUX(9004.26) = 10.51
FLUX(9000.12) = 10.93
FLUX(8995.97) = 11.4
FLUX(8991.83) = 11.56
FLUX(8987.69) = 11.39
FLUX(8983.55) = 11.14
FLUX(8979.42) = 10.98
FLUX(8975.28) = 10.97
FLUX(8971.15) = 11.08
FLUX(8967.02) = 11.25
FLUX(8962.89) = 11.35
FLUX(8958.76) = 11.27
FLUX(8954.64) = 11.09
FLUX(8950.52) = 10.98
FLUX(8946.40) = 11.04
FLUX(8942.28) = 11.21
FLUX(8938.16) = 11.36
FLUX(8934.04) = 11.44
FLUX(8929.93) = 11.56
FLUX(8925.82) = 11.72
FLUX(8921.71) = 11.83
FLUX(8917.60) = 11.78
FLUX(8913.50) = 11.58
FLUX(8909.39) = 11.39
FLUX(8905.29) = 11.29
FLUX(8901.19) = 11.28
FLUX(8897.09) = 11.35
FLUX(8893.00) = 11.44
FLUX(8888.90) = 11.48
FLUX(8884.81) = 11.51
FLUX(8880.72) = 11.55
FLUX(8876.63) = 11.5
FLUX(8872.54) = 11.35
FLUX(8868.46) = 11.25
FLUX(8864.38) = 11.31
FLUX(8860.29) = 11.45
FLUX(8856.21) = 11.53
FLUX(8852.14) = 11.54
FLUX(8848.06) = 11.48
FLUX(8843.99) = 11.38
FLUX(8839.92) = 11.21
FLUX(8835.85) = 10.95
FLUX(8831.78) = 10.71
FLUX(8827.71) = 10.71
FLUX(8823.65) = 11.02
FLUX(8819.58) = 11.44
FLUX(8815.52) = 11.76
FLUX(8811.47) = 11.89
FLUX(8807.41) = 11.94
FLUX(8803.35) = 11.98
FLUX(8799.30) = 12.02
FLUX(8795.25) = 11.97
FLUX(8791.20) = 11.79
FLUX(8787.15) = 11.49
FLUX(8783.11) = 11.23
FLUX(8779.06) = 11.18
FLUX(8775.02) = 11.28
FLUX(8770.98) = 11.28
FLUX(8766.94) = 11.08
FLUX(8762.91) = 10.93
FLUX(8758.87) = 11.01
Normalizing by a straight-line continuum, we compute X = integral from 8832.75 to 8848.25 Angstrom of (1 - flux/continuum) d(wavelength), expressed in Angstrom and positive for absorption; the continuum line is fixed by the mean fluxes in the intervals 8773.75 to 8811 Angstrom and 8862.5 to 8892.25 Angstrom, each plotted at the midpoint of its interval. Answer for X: 0.5 Angstrom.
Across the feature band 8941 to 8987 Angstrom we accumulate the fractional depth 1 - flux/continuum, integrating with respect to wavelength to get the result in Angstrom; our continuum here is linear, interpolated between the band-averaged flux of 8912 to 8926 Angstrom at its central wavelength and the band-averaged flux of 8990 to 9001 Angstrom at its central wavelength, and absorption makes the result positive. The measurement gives 1.5 Angstrom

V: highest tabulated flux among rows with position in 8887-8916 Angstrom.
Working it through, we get 11.58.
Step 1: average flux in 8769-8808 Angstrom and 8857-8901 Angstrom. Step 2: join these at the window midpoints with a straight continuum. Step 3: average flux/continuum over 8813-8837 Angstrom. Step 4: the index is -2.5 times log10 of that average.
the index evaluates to 0.04 mag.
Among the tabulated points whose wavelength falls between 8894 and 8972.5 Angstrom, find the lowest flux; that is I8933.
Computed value 10.98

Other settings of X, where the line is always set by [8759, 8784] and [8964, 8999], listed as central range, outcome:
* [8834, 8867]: -0.5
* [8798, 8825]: -1.4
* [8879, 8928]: -1.4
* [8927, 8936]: -0.3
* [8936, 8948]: 0.0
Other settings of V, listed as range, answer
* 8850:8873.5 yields 11.54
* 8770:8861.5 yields 12.02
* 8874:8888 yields 11.55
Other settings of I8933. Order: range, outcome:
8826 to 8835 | 10.71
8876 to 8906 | 11.28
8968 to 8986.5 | 10.97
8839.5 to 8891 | 11.21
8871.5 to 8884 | 11.35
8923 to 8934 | 11.56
